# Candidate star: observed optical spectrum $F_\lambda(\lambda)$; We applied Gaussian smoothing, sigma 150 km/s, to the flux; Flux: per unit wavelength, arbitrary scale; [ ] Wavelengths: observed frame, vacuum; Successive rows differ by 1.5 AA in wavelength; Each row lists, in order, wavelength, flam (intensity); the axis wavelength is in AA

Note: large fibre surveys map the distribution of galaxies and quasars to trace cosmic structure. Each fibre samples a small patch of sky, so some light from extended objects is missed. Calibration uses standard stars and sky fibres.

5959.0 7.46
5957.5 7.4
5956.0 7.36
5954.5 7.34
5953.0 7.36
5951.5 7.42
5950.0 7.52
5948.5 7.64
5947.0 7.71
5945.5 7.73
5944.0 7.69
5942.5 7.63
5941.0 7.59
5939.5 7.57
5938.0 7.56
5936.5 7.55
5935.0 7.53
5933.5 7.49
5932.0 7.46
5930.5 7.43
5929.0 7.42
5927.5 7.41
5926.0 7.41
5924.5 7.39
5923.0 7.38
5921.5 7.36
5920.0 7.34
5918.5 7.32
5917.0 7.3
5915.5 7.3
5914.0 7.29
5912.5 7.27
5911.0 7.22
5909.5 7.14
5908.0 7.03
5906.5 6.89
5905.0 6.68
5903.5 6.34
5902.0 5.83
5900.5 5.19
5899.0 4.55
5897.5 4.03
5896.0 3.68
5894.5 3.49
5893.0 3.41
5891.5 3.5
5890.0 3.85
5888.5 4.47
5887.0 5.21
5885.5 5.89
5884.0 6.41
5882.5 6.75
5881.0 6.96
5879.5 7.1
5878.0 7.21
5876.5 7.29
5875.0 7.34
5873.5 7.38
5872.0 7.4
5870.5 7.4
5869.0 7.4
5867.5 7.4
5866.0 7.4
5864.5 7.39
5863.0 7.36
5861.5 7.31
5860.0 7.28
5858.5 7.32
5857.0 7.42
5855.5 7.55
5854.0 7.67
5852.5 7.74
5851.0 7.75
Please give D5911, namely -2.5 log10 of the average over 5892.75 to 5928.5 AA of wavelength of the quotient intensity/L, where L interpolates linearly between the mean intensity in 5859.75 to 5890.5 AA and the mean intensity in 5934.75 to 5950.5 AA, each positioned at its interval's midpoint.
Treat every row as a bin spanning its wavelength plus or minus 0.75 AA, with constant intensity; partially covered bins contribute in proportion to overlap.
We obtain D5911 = 0.14 mag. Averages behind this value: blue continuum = 6.79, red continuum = 7.61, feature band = 6.39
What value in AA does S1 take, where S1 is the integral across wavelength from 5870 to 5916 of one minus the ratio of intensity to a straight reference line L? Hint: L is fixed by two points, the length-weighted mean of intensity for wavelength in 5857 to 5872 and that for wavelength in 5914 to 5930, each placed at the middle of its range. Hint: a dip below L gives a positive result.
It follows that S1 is 8.3 AA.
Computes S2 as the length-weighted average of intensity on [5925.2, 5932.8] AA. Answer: 7.43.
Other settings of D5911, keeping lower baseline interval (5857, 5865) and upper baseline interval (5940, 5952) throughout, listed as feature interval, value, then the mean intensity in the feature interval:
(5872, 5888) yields 0.10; 6.75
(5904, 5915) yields 0.07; 7.06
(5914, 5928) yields 0.03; 7.35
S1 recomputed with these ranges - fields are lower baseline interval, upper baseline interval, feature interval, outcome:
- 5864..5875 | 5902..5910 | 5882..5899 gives 5.9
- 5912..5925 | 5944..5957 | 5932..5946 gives -0.3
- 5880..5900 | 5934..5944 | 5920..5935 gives -1.1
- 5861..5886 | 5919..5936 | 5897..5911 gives 2.4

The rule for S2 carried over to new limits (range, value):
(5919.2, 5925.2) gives 7.37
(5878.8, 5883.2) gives 6.94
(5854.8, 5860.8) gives 7.39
